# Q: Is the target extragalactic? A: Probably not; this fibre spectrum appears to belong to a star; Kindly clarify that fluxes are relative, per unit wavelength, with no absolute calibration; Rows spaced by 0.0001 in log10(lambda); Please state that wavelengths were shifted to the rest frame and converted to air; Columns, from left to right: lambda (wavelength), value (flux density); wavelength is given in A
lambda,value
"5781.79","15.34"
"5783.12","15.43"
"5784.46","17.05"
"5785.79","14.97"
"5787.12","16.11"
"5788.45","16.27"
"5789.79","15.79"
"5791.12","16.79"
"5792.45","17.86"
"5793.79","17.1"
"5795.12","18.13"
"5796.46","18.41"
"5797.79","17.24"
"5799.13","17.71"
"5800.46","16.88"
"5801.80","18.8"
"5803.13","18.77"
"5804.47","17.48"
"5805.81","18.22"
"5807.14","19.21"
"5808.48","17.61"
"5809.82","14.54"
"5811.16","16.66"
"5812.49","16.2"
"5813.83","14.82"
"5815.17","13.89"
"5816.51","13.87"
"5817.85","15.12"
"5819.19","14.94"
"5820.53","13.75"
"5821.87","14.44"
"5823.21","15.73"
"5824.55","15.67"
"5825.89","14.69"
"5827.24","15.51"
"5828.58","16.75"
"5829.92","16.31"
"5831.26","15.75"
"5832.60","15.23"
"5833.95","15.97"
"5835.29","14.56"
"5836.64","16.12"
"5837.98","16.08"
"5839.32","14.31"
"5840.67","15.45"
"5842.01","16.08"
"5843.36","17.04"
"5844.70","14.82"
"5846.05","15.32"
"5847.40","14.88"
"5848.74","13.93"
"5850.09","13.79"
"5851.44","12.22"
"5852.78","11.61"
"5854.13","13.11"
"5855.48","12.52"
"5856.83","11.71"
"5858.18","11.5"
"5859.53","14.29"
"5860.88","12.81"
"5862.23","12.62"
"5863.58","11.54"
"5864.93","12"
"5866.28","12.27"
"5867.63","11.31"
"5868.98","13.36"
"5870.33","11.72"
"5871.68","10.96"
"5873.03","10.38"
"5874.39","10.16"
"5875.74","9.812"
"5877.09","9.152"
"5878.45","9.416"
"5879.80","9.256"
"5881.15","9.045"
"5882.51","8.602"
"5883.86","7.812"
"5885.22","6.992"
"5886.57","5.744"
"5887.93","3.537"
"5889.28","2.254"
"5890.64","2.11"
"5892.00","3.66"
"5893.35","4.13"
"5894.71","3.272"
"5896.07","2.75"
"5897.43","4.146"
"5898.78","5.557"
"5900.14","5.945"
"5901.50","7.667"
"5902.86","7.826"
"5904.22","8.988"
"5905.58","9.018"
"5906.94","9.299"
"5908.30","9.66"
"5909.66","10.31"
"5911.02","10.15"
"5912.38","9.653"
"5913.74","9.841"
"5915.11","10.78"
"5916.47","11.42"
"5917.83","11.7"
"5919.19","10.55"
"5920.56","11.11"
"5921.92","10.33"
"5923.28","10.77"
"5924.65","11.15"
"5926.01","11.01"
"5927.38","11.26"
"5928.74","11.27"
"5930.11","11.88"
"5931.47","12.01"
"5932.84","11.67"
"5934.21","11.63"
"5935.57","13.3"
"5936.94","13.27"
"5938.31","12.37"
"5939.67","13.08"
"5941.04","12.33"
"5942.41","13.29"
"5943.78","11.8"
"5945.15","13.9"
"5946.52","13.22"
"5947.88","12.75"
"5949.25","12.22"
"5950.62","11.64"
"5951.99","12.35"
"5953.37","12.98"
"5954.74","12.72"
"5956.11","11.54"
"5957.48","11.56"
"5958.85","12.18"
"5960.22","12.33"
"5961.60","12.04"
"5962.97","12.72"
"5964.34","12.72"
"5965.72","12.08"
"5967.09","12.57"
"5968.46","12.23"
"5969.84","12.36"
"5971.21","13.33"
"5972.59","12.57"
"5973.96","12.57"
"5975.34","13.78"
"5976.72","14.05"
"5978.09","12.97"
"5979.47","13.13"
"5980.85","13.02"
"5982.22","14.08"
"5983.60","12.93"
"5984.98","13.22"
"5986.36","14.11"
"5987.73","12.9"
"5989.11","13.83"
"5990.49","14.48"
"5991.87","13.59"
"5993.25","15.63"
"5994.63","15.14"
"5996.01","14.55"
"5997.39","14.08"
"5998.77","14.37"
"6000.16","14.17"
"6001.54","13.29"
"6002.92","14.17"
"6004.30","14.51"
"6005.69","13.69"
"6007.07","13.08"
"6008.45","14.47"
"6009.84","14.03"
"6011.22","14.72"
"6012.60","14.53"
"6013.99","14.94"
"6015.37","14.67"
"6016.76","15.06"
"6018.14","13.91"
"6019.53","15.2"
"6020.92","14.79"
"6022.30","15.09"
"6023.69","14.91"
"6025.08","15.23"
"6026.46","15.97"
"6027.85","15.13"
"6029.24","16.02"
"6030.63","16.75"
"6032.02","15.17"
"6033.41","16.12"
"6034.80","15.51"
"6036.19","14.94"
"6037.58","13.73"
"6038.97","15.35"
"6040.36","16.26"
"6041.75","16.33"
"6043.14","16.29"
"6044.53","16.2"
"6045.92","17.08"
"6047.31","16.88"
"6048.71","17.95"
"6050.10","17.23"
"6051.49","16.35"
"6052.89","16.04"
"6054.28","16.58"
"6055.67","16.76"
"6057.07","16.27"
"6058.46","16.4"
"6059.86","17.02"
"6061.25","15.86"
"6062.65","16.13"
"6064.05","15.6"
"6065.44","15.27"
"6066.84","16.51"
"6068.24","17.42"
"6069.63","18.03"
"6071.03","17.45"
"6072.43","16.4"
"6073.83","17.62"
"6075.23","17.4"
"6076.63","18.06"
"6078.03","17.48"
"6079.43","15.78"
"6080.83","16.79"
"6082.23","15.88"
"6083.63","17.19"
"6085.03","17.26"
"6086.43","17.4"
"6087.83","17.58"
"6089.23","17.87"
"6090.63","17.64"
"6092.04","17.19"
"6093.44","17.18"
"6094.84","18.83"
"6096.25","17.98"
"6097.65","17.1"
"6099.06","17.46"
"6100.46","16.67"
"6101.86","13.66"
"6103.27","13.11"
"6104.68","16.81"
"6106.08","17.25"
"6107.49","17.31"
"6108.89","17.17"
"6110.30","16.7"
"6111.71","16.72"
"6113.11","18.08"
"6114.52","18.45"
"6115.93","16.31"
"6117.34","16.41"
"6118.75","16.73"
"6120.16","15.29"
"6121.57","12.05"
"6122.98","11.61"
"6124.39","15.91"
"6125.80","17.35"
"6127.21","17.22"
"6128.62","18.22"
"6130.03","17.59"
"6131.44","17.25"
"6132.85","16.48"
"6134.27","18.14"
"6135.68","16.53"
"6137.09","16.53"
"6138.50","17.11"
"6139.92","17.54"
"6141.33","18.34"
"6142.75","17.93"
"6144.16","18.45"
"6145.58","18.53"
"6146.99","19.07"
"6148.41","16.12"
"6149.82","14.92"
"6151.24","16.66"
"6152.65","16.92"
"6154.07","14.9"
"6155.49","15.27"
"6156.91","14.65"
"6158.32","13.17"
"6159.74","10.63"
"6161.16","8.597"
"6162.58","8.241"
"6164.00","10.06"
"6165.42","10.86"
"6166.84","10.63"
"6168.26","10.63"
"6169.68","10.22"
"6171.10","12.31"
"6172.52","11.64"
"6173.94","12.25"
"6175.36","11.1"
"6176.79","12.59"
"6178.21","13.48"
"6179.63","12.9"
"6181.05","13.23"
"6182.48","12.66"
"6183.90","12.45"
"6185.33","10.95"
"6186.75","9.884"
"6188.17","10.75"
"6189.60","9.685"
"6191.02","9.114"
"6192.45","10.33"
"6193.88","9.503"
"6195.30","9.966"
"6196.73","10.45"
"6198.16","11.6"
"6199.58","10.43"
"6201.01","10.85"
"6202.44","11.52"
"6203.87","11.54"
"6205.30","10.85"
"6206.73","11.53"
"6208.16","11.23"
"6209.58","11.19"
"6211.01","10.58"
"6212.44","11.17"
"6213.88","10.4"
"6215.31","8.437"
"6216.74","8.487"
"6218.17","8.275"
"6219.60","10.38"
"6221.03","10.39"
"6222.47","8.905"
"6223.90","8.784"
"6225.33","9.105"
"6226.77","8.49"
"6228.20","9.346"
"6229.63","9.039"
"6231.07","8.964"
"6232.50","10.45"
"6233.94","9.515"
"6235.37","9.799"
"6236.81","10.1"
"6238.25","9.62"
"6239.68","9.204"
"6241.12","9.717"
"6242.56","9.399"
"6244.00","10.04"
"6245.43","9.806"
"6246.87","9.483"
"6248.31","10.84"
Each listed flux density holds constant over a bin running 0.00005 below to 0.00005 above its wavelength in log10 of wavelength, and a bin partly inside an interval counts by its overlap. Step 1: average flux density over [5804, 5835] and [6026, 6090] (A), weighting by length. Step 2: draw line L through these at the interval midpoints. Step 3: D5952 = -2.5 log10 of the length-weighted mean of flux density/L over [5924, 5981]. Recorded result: 0.28 mag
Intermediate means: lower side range 15.7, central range 12.4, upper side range 16.5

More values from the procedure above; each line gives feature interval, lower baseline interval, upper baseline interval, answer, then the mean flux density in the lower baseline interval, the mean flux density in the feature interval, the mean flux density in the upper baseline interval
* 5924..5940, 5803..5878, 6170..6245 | 0.11 mag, 14.2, 12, 10.5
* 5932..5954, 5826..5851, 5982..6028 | 0.17 mag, 15.4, 12.6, 14.4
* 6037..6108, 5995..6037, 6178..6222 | -0.23 mag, 14.8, 16.7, 10.7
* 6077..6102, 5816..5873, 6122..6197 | -0.24 mag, 14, 17.1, 13.7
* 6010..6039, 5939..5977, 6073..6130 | -0.04 mag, 12.6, 15.1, 16.7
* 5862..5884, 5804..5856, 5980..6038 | 0.38 mag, 15.2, 10.6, 14.5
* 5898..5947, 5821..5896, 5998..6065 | 0.21 mag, 11.7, 10.8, 15.4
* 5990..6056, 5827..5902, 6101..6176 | -0.14 mag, 10.9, 15.2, 15.1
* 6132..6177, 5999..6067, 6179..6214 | -0.17 mag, 15.5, 14.3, 11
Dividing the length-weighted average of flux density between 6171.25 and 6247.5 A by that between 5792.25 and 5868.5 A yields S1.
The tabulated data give 0.7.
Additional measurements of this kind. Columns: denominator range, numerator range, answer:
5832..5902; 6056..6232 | 1.34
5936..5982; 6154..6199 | 0.89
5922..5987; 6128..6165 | 1.25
